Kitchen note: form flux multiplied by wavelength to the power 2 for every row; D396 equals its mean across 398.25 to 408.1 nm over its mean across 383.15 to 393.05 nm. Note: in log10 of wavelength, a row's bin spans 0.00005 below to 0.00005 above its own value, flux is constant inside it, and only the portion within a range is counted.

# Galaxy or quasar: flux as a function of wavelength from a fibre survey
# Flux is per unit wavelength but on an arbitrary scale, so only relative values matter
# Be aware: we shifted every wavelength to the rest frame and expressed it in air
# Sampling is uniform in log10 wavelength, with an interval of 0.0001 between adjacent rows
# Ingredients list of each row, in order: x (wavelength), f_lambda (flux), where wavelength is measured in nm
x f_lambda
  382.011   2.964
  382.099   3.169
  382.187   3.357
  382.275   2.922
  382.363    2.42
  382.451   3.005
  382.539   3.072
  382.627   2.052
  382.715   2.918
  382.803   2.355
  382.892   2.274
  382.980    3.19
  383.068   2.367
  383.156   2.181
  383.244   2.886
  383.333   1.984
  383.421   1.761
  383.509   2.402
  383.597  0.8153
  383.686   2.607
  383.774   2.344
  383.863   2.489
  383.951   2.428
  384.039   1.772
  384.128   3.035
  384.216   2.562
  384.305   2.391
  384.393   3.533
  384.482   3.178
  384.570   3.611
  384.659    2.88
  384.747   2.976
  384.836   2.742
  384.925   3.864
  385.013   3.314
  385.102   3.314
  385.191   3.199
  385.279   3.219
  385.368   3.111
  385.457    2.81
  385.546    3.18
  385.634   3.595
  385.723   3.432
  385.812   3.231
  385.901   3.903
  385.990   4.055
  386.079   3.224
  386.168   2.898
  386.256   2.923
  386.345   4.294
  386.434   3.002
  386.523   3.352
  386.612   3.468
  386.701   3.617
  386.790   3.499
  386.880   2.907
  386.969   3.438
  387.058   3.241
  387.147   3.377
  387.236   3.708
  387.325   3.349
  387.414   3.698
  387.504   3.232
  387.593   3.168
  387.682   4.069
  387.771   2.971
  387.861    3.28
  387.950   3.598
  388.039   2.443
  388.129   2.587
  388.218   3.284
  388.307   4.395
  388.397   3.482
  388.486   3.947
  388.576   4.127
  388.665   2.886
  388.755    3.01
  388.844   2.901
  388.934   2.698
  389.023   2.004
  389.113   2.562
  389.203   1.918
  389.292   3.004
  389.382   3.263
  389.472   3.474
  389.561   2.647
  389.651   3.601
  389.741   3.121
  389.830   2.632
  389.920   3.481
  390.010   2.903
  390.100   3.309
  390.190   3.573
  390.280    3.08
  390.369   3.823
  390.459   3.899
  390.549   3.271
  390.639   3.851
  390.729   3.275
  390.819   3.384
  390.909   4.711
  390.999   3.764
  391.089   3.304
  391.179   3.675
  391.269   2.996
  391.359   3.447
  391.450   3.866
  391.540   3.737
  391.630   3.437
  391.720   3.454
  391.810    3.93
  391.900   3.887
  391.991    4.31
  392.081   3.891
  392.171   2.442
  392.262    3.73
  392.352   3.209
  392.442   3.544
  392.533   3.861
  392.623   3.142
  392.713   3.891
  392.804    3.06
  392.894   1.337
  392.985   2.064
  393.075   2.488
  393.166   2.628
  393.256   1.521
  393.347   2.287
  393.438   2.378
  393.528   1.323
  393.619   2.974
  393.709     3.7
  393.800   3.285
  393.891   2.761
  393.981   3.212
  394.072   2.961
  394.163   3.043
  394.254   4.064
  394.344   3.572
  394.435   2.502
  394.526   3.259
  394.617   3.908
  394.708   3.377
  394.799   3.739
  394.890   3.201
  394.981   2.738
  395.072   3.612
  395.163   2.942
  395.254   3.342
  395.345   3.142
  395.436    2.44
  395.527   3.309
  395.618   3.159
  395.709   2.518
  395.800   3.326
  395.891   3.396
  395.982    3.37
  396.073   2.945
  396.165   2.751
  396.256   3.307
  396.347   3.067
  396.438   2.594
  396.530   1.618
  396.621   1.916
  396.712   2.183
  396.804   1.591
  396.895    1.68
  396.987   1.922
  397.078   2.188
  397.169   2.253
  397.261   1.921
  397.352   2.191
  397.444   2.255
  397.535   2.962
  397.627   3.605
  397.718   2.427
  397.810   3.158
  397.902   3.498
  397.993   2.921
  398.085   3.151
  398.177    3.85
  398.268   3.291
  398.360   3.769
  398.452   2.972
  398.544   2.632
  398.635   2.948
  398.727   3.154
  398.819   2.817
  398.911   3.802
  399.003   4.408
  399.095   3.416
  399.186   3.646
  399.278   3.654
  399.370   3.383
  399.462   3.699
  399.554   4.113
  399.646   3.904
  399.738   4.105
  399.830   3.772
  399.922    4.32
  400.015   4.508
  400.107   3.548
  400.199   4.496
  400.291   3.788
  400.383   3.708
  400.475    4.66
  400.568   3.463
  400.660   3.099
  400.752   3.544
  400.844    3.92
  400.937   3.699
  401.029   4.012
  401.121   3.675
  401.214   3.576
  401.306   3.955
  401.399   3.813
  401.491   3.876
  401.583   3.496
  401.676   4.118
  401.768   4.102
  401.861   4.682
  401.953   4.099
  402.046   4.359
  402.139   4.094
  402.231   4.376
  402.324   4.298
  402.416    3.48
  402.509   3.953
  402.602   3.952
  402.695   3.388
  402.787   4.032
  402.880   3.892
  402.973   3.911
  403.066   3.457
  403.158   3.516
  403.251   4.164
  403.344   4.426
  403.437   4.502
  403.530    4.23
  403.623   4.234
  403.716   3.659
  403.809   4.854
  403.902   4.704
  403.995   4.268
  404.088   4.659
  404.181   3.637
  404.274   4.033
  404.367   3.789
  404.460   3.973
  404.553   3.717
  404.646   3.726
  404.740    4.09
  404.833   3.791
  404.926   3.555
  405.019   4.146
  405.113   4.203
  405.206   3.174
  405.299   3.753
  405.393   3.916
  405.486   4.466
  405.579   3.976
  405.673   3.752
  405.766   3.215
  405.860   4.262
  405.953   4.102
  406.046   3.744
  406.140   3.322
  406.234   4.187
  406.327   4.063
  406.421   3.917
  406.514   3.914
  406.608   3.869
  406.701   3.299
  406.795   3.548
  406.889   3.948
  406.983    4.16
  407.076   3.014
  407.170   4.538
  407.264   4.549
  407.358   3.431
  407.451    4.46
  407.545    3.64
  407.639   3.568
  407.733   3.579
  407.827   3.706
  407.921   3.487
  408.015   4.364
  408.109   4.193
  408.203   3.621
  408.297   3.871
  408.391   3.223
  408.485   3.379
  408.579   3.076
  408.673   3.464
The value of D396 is 1.3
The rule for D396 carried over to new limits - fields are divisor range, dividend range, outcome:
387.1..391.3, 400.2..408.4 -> 1.28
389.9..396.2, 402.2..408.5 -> 1.29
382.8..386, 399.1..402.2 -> 1.50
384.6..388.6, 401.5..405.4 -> 1.30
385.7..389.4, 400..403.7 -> 1.30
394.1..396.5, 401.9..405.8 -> 1.32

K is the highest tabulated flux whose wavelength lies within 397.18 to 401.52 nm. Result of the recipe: 4.66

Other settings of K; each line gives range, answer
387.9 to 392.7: 4.711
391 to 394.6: 4.31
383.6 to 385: 3.864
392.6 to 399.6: 4.408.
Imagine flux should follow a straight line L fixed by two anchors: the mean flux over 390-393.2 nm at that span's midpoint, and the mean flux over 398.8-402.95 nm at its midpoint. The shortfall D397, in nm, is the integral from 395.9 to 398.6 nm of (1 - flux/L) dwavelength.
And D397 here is 0.73 nm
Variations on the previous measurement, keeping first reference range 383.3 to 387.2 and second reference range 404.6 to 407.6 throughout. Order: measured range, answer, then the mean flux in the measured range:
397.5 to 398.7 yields 0.13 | 3.17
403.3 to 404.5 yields -0.14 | 4.23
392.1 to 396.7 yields 0.59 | 2.96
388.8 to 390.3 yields 0.12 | 2.95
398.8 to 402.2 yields -0.23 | 3.88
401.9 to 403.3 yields -0.08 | 3.94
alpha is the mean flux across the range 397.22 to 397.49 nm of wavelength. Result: 2.13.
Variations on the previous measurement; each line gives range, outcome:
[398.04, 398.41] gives 3.51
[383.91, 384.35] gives 2.44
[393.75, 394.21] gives 3.06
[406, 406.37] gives 3.82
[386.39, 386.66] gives 3.28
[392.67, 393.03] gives 2.58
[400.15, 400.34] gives 4.14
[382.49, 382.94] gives 2.54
